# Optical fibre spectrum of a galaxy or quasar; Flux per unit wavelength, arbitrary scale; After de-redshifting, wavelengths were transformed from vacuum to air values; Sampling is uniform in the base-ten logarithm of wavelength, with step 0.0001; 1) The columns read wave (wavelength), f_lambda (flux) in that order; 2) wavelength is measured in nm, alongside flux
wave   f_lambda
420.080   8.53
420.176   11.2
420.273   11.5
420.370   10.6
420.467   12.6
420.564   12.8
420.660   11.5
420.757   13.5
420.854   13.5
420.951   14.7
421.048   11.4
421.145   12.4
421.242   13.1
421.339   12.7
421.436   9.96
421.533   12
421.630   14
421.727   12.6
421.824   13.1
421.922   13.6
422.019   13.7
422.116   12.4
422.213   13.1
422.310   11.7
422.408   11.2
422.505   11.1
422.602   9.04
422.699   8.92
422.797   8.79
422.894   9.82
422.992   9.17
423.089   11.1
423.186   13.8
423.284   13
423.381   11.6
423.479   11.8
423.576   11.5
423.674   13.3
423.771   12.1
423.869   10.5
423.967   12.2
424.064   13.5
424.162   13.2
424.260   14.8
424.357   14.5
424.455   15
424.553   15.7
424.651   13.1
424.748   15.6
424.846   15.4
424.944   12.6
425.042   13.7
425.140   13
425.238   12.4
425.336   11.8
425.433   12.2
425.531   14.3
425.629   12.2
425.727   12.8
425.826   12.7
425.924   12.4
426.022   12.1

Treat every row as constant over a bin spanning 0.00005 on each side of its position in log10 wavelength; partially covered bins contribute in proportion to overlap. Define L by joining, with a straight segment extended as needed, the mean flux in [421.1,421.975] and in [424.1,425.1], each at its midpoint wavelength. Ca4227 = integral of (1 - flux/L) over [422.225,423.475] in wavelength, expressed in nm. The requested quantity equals 0.23 nm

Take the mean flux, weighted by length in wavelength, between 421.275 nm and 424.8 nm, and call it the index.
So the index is 12.3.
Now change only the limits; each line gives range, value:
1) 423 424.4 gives 12.5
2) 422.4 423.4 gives 10.6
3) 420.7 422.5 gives 12.7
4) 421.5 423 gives 11.6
